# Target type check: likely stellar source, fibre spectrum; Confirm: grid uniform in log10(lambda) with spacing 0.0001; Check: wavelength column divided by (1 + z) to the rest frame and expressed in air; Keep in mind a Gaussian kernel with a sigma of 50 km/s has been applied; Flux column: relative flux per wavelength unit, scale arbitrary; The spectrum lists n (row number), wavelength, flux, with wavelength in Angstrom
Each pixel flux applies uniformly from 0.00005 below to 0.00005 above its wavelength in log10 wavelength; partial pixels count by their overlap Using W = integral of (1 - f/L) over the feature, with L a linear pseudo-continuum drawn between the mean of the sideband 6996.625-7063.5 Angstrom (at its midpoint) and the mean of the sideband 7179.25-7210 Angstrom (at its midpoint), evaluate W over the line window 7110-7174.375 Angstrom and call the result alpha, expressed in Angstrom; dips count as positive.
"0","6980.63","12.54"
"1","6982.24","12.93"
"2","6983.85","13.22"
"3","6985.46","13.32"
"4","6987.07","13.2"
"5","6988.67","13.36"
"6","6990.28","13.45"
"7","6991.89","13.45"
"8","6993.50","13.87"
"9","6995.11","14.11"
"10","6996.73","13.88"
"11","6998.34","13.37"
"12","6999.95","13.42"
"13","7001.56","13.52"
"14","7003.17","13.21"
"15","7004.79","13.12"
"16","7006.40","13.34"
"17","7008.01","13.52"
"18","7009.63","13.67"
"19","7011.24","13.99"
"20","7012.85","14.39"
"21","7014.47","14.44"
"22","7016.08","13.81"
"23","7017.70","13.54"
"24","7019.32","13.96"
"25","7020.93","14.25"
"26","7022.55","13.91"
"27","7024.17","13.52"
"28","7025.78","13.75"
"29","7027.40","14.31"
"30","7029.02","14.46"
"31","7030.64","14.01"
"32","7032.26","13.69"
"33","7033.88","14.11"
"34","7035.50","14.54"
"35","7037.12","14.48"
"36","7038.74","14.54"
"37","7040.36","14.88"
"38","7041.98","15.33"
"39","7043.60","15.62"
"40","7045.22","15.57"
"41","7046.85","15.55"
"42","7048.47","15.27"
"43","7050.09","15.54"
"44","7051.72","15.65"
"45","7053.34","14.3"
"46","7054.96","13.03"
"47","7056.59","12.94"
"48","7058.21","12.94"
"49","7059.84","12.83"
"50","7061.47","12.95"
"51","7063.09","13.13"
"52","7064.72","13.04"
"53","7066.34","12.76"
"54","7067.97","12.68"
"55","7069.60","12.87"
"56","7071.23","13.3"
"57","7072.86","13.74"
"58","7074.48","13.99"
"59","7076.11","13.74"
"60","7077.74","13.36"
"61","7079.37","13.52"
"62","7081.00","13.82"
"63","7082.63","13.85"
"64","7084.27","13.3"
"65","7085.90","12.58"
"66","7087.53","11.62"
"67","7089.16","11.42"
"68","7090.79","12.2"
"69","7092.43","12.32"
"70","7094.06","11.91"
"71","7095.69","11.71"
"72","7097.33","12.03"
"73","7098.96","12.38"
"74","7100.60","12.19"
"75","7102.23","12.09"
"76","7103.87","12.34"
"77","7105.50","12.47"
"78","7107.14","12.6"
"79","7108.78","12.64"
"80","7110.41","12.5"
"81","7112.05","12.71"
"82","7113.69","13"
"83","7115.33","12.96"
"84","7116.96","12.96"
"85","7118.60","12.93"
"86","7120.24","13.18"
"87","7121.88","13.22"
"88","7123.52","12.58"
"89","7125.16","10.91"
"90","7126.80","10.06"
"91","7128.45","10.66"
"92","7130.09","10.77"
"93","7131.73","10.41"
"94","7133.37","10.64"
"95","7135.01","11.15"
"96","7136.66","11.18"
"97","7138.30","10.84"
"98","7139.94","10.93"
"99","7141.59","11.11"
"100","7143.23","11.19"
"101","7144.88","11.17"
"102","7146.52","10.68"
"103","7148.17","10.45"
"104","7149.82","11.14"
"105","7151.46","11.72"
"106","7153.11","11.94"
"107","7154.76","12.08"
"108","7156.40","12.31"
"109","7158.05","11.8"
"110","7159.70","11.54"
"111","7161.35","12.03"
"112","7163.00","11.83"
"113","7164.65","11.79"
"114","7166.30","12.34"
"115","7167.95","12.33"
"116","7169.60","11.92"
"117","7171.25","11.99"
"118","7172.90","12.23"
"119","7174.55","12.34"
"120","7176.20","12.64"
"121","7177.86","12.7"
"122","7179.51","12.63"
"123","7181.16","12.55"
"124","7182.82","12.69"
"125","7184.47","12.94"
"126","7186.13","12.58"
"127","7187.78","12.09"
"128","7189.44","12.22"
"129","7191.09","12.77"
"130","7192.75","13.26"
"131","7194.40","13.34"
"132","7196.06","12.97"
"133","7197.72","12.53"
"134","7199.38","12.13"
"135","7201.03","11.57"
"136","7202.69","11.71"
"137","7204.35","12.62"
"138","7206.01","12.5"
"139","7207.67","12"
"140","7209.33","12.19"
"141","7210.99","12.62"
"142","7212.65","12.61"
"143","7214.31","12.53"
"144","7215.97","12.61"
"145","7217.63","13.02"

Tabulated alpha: 6.3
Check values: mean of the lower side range 14.1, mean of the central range 11.7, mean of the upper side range 12.5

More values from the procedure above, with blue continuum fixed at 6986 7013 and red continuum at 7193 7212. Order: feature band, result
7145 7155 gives 1.1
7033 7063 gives -2.5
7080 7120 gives 1.4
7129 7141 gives 1.8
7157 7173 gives 0.8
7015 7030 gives -0.6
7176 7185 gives -0.1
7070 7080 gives -0.3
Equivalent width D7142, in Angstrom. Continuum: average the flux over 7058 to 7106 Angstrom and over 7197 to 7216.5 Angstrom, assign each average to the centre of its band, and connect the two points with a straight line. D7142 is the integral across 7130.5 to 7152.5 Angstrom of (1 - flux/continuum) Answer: 2.7 Angstrom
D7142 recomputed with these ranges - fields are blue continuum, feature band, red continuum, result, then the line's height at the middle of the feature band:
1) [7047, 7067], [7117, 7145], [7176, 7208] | 3.6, 13.1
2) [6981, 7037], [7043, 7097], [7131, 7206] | -1.4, 13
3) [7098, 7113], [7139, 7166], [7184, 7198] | 2.4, 12.6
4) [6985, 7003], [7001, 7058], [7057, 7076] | -3.7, 13.3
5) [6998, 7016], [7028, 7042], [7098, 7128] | -1.1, 13.3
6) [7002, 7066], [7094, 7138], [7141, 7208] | 3.2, 12.9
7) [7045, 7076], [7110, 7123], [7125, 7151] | -1.4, 11.6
